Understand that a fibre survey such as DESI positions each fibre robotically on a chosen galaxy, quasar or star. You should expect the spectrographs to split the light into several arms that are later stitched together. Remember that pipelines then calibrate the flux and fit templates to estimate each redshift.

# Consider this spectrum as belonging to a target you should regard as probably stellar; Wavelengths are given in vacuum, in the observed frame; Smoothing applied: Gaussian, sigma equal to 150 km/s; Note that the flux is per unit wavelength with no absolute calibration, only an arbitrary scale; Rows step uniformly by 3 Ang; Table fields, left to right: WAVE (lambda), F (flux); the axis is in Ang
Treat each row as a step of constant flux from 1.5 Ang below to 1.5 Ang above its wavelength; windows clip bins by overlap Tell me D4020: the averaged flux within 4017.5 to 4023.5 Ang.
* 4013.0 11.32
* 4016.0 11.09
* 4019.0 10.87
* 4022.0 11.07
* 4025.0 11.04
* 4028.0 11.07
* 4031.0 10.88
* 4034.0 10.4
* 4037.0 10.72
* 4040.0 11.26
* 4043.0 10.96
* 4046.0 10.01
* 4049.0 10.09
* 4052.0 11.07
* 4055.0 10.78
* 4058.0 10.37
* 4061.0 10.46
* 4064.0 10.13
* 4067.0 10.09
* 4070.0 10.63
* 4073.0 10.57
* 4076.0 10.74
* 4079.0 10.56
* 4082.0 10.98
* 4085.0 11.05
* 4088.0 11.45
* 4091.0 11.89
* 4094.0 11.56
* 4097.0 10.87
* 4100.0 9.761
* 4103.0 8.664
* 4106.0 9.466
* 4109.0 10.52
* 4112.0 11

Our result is 11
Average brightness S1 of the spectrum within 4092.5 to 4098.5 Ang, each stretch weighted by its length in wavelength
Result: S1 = 11.2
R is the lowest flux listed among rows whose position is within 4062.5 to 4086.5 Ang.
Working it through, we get 10.09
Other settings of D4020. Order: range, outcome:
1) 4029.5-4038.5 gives 10.7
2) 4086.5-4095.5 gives 11.6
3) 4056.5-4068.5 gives 10.3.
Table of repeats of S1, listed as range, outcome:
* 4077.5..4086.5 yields 10.9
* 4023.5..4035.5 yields 10.8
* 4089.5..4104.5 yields 10.5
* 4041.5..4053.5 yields 10.5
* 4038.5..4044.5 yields 11.1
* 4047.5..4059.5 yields 10.6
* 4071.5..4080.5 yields 10.6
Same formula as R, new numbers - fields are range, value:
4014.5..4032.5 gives 10.87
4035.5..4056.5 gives 10.01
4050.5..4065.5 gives 10.13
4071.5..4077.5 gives 10.57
